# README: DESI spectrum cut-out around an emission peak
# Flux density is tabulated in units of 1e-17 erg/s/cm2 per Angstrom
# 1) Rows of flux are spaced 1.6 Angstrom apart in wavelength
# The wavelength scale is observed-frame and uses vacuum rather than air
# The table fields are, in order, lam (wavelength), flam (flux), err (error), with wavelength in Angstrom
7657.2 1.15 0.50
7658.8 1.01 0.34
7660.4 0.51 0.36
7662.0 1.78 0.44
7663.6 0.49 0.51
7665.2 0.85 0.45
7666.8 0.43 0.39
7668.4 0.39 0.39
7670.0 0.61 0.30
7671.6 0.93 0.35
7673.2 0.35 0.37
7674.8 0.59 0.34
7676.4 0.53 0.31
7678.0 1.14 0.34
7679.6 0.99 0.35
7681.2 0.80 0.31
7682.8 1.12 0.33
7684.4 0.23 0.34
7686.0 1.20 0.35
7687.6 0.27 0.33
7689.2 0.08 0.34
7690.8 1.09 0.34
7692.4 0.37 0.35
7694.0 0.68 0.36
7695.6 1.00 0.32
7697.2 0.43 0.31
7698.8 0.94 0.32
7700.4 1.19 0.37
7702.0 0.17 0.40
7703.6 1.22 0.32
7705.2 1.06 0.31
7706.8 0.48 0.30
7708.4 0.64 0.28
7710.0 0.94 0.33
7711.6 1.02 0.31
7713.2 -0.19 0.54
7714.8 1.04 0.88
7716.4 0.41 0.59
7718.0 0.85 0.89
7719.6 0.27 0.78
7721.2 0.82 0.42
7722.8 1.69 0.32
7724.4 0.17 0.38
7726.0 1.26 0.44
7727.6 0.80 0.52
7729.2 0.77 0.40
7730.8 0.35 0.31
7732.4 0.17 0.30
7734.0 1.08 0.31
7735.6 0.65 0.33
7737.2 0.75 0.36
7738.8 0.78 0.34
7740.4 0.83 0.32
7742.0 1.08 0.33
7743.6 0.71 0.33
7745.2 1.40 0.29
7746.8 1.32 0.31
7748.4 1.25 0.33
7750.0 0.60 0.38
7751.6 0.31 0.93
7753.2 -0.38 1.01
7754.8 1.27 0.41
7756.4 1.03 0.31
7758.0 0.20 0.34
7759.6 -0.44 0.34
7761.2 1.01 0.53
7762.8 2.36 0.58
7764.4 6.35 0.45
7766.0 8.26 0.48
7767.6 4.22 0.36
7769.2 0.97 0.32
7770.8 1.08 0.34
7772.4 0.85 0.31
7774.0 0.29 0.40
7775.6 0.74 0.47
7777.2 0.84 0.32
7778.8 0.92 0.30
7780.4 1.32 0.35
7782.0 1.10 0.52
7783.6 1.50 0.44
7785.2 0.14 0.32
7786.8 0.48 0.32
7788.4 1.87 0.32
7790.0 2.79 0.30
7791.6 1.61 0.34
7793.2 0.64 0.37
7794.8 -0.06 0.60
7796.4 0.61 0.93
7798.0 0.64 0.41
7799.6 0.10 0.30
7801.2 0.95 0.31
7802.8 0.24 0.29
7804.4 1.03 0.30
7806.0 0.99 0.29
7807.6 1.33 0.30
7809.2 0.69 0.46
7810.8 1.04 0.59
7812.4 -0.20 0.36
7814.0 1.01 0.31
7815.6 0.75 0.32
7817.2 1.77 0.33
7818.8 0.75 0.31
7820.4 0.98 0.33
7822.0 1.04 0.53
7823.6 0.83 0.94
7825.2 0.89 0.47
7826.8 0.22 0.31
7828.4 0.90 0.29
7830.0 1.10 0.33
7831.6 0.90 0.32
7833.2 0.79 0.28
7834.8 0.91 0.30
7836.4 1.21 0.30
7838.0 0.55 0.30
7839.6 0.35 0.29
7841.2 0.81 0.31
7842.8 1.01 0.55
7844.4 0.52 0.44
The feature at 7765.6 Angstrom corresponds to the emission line H-alpha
